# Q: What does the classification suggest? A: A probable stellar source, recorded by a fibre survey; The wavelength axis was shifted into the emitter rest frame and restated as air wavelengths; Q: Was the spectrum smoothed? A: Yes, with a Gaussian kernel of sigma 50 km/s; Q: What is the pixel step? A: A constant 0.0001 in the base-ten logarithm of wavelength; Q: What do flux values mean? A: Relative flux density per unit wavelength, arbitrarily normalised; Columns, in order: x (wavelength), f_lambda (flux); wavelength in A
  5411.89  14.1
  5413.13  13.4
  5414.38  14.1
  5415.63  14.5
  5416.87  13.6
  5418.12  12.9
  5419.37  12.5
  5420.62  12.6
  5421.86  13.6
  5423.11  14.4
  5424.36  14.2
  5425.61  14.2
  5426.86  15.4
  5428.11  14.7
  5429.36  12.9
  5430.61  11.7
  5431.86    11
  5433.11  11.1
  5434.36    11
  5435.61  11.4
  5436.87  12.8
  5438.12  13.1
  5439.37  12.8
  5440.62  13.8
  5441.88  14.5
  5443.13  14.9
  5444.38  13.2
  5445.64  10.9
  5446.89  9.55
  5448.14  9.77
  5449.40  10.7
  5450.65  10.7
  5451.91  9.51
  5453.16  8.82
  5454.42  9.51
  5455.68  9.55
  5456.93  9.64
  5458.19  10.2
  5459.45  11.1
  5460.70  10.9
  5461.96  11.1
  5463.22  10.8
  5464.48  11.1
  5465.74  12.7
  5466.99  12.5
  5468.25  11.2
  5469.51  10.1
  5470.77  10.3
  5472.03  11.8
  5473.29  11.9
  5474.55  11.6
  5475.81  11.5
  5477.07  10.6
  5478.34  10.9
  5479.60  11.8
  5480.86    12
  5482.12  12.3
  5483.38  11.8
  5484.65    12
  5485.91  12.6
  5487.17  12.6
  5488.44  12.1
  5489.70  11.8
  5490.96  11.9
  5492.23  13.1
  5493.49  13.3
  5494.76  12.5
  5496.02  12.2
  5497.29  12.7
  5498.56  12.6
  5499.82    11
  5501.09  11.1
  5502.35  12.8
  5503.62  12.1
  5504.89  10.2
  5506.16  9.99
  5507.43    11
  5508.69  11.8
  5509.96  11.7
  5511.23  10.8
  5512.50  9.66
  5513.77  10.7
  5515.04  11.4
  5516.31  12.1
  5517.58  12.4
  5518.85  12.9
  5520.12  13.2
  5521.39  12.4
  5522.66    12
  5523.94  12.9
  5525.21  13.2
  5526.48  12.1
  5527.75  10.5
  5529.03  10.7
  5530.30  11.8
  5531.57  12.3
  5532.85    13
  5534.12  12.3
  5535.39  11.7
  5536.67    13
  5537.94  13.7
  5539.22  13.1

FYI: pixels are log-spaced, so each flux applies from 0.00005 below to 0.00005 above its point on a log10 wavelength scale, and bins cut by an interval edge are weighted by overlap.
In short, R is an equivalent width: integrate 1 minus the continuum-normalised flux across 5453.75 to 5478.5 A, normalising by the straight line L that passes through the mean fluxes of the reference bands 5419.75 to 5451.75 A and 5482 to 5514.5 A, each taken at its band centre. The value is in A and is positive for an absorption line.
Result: 2.48 A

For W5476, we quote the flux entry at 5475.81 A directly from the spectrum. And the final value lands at 11.5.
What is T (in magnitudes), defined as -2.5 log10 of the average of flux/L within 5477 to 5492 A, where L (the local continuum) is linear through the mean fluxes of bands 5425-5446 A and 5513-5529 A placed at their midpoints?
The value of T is 0.04 mag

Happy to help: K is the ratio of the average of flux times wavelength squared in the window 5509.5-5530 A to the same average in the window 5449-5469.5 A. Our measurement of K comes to 1.1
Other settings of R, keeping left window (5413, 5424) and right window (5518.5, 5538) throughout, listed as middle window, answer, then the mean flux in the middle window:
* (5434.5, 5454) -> 2.3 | 11.7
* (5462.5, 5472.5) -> 1.3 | 11.3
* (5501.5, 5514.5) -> 1.5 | 11.1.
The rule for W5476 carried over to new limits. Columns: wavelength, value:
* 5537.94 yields 13.7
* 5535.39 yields 11.7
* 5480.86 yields 12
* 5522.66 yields 12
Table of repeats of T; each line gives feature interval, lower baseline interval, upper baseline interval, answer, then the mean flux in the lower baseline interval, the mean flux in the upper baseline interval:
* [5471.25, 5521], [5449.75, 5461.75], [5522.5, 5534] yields -0.06 mag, 10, 12.1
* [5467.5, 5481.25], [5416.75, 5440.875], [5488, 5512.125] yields 0.09 mag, 13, 11.8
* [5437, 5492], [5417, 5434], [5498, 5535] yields 0.10 mag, 13.1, 11.7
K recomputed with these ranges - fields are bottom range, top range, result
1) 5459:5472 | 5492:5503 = 1.11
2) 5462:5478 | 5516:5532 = 1.10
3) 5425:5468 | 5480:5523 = 1.04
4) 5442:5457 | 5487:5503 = 1.16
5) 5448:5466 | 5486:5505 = 1.19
